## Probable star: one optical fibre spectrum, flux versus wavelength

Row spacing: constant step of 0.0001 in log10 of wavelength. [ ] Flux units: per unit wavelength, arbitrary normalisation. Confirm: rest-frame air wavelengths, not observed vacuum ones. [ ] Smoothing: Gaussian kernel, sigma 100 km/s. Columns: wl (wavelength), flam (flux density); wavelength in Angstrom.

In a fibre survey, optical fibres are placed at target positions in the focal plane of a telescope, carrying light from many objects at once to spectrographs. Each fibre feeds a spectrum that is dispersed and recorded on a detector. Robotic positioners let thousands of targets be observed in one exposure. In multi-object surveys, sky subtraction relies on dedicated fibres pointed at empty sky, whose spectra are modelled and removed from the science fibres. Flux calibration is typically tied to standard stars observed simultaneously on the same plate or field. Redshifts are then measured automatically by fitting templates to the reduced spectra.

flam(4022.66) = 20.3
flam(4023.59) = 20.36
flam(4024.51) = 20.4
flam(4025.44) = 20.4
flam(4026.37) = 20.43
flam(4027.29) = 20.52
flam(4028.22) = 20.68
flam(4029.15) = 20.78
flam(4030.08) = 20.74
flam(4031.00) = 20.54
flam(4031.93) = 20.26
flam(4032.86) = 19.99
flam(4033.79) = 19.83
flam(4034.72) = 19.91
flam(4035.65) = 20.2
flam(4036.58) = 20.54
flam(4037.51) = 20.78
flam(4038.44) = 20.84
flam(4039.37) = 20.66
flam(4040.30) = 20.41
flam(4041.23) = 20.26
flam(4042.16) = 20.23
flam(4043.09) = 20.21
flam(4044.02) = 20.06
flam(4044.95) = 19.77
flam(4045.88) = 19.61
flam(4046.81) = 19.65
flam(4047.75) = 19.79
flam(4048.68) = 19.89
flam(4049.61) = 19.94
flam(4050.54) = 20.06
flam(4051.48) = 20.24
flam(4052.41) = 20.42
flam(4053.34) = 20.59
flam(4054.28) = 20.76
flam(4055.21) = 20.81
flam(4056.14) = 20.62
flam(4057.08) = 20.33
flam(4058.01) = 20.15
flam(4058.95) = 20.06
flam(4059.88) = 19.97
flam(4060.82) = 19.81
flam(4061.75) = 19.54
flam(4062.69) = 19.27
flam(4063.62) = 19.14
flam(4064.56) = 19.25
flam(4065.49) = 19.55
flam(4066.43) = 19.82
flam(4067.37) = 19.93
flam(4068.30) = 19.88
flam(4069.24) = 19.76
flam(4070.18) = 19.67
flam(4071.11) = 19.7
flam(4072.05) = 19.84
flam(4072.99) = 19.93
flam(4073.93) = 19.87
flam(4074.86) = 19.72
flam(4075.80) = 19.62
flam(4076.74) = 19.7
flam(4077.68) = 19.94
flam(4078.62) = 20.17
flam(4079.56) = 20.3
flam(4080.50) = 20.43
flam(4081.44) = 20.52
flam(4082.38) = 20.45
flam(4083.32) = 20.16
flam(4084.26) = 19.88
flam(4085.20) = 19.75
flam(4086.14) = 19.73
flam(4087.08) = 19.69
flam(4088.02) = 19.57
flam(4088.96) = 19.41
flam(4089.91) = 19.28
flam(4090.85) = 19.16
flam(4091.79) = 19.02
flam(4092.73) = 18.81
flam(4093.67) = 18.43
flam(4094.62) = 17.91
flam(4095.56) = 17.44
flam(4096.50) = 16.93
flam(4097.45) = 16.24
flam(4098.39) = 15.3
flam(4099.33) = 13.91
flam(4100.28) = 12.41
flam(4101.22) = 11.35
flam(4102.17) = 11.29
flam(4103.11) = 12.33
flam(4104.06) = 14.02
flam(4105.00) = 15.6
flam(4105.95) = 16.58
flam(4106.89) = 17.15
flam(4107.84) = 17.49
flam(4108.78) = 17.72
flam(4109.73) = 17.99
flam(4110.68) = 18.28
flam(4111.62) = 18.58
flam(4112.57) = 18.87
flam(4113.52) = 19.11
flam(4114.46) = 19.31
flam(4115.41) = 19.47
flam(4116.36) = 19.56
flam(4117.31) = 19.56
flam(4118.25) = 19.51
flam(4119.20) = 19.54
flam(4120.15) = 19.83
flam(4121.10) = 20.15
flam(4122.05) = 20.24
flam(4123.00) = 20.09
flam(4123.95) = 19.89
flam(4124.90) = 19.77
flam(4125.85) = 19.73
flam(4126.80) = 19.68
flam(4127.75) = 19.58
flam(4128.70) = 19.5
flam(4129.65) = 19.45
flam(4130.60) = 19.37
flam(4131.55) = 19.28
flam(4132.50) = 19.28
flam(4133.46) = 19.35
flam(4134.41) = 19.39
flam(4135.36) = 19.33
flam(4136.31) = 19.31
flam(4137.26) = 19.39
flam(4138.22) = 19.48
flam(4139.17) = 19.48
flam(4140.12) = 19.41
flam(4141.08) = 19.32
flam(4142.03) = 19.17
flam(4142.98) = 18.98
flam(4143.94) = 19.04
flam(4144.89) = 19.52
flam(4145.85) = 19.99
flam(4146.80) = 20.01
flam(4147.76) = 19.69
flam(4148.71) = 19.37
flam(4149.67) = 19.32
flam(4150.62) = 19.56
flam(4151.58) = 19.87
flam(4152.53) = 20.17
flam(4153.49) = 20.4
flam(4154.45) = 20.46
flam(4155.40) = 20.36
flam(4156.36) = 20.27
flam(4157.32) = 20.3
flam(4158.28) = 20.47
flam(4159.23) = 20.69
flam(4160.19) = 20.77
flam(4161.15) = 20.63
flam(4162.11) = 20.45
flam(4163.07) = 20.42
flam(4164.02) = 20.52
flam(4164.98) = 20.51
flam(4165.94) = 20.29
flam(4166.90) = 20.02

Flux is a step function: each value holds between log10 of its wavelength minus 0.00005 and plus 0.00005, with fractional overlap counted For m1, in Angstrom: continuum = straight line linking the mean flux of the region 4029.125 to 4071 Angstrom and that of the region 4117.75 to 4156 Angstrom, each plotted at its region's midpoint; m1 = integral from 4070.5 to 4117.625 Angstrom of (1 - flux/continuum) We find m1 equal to 4.08 Angstrom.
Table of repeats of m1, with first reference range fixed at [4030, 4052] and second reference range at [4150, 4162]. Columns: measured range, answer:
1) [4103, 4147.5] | 2.9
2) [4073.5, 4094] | 0.5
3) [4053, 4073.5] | 0.3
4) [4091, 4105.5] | 3.4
